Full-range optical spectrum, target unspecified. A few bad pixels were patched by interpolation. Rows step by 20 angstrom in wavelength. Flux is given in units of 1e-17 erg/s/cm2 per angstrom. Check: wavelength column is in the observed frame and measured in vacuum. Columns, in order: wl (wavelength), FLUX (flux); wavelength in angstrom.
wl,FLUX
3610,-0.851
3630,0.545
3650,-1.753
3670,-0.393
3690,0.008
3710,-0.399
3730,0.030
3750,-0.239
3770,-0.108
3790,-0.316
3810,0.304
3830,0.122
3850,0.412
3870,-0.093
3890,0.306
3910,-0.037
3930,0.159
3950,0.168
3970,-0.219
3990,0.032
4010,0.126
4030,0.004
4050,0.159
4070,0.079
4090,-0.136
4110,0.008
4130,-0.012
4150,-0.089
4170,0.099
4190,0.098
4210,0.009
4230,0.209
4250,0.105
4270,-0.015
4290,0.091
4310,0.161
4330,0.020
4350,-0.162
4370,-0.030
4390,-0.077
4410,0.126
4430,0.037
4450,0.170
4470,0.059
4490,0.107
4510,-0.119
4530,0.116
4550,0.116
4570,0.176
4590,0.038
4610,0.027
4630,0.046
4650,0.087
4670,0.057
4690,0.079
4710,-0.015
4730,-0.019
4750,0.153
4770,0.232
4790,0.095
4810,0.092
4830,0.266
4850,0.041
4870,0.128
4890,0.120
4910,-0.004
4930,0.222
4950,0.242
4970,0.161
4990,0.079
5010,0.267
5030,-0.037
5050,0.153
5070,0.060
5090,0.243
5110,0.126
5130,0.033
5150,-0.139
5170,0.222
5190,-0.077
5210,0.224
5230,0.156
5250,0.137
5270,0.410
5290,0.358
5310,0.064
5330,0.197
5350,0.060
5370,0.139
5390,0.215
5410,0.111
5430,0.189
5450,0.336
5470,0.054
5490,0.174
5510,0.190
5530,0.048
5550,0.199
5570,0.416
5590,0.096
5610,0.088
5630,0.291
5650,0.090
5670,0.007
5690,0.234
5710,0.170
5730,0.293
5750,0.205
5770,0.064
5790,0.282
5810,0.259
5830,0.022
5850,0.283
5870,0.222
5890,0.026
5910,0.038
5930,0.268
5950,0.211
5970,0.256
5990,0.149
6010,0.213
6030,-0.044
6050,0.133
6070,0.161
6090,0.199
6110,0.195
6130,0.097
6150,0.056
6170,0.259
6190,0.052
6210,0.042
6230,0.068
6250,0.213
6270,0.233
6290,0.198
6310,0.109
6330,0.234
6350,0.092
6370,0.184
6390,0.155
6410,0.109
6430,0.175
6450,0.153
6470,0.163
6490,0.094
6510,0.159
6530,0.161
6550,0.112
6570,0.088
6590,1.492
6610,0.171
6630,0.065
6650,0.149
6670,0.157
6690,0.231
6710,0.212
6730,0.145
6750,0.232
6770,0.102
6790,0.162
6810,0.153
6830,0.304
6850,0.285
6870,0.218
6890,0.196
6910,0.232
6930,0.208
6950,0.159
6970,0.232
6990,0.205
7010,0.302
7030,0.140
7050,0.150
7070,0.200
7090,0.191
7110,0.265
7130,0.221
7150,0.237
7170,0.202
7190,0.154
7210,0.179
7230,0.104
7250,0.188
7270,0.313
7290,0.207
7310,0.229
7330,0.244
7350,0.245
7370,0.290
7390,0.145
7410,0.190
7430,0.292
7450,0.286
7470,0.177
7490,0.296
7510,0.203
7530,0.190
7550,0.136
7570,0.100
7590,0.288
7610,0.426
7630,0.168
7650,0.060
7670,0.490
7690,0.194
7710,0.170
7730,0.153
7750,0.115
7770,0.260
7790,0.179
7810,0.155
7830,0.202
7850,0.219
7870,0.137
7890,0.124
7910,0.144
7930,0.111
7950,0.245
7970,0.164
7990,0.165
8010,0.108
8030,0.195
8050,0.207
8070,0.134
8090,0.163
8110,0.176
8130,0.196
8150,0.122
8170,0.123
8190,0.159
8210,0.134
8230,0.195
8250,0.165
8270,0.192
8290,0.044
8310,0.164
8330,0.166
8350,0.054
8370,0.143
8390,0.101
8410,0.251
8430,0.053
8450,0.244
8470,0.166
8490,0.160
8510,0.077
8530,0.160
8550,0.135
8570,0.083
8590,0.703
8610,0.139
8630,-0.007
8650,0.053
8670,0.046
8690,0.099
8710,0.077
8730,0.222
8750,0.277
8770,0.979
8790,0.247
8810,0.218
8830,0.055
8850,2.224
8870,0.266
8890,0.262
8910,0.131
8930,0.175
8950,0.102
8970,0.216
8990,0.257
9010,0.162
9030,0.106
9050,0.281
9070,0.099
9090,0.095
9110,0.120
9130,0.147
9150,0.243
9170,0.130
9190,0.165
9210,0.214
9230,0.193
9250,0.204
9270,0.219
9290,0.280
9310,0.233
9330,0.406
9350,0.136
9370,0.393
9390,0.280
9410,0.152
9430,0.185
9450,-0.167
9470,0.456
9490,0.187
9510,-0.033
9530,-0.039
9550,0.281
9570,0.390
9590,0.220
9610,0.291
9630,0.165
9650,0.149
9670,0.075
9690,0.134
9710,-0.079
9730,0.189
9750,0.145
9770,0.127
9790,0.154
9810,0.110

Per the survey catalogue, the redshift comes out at 0.77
